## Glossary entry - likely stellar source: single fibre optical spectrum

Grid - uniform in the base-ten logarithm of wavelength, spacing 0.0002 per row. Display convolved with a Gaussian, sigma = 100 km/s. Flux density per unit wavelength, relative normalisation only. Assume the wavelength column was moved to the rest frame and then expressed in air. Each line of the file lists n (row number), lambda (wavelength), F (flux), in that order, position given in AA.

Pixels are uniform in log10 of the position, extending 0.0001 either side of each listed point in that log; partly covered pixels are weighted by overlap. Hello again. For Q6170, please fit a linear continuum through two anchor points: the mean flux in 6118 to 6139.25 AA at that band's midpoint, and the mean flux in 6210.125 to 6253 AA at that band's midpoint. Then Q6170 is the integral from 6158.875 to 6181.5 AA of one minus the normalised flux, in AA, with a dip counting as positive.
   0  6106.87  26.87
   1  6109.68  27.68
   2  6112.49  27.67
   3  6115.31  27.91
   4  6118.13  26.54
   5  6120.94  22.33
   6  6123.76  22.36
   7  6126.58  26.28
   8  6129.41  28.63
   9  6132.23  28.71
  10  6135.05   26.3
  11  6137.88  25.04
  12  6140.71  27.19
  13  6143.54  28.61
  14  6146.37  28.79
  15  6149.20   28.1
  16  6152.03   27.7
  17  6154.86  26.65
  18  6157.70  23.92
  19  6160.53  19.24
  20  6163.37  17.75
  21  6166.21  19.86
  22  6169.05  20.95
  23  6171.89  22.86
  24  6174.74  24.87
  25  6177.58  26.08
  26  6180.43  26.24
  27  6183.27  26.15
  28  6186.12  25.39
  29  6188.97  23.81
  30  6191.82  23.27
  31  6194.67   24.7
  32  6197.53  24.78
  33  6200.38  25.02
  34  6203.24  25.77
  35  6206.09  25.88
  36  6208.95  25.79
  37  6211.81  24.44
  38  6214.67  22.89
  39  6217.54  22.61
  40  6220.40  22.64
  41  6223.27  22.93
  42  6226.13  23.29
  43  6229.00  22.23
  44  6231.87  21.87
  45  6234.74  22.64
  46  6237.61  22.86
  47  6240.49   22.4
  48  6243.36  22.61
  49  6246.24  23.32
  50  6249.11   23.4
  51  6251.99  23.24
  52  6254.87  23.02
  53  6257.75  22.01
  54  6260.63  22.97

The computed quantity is 2.2 AA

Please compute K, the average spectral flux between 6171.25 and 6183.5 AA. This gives 25.3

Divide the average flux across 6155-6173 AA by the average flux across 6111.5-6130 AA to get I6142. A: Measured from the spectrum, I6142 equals 0.82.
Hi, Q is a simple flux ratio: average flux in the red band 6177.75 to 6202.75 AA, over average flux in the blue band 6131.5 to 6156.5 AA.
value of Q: 0.9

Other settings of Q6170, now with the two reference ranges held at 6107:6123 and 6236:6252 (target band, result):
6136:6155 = -1.5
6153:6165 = 1.5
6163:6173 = 1.8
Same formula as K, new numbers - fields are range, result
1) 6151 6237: 23.7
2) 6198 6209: 25.5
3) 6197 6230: 24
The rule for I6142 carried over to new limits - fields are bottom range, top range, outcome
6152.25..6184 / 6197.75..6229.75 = 1.03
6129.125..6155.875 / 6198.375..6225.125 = 0.88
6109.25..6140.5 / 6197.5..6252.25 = 0.89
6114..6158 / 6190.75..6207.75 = 0.94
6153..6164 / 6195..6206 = 1.12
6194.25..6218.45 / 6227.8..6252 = 0.92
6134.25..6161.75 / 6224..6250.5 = 0.87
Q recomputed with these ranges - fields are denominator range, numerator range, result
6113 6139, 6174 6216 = 0.96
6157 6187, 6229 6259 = 0.99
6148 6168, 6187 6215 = 1.06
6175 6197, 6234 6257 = 0.91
